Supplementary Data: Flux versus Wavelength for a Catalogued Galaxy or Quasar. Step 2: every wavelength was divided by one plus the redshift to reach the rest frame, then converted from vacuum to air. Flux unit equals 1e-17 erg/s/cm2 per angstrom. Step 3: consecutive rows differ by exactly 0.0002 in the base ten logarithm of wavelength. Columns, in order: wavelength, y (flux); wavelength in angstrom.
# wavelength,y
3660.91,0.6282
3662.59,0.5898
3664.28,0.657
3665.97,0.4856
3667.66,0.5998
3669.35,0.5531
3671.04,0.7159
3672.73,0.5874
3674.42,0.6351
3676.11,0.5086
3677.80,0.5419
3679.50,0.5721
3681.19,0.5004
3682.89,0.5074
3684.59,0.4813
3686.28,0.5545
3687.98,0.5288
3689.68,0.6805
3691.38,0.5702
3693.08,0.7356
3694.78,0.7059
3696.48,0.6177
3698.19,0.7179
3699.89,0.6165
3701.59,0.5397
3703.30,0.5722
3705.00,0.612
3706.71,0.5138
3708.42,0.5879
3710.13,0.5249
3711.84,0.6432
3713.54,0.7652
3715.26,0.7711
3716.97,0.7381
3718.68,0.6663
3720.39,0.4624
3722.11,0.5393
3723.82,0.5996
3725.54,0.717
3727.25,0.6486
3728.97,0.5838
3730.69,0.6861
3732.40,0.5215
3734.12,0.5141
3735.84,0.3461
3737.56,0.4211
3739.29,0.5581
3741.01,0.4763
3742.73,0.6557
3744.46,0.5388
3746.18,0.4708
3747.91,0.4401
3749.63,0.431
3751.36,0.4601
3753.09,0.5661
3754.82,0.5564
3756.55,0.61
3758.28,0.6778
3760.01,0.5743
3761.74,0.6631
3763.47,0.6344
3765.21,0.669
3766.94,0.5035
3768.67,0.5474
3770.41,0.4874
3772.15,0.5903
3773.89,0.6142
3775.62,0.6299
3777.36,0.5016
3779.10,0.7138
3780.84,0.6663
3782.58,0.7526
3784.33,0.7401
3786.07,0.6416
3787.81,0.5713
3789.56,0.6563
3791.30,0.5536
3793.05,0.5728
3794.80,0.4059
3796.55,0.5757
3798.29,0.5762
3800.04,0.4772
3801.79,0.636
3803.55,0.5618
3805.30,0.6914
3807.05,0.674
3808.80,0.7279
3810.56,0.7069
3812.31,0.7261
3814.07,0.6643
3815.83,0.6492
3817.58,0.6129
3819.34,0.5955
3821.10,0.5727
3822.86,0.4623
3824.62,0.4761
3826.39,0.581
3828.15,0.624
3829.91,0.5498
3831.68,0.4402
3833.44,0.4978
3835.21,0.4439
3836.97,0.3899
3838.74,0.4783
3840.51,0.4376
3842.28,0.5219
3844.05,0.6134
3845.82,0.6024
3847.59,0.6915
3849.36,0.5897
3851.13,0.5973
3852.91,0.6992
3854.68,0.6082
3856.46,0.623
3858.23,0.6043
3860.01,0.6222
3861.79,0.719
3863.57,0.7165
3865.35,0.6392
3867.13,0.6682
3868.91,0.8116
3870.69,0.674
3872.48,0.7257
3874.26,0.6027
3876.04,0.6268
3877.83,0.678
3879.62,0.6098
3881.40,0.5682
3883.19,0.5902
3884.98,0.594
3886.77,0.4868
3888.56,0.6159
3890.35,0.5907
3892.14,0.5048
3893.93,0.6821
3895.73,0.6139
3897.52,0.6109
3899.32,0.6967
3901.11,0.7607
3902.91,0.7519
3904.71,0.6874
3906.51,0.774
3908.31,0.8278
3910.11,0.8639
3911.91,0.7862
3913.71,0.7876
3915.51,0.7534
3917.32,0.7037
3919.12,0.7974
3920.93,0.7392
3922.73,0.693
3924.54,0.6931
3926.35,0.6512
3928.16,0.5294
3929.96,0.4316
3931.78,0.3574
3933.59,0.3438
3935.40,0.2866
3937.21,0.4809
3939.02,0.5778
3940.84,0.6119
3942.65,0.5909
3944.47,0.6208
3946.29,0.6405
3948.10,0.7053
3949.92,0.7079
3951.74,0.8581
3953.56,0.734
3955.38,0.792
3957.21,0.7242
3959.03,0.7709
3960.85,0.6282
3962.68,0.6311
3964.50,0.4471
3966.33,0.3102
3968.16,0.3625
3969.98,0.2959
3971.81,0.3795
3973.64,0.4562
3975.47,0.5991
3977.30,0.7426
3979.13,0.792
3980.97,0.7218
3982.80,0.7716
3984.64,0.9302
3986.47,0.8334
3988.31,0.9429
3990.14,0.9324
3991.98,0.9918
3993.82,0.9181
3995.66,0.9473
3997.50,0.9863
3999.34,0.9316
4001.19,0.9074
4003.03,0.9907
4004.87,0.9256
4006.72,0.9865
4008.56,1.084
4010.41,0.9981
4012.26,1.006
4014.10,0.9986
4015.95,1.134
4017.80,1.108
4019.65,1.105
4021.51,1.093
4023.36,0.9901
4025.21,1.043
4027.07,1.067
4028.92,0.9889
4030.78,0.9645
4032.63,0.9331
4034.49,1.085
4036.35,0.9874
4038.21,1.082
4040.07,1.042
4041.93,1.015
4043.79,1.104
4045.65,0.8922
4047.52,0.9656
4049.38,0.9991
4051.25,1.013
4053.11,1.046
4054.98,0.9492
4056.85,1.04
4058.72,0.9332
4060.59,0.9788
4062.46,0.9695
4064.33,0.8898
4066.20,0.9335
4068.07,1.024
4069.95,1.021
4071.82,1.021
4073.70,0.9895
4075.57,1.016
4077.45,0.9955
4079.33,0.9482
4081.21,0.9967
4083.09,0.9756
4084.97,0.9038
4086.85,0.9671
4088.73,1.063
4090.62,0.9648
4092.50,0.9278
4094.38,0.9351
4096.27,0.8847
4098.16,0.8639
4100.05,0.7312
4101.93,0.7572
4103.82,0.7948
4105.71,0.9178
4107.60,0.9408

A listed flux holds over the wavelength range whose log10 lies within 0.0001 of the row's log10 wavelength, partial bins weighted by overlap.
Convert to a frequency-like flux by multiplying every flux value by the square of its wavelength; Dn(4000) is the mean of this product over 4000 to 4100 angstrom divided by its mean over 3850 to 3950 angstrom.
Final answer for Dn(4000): 1.67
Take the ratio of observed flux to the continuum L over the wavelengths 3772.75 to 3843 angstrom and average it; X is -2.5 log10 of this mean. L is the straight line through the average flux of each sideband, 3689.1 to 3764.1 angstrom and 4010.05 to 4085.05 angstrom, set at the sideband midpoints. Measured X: 0.18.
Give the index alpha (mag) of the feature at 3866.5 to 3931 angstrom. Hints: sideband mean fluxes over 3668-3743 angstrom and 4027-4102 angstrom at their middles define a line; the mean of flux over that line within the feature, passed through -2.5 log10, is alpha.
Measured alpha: 0.186 mag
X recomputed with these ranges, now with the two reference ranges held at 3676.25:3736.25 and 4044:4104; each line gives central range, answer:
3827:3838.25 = 0.411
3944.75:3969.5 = 0.306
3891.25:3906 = 0.177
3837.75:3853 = 0.266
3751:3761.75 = 0.105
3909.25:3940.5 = 0.294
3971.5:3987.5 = 0.219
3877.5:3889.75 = 0.292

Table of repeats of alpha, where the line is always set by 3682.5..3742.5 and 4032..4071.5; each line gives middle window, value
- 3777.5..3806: 0.13 mag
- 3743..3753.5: 0.28 mag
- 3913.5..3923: 0.13 mag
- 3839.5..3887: 0.22 mag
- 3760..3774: 0.13 mag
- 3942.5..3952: 0.27 mag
